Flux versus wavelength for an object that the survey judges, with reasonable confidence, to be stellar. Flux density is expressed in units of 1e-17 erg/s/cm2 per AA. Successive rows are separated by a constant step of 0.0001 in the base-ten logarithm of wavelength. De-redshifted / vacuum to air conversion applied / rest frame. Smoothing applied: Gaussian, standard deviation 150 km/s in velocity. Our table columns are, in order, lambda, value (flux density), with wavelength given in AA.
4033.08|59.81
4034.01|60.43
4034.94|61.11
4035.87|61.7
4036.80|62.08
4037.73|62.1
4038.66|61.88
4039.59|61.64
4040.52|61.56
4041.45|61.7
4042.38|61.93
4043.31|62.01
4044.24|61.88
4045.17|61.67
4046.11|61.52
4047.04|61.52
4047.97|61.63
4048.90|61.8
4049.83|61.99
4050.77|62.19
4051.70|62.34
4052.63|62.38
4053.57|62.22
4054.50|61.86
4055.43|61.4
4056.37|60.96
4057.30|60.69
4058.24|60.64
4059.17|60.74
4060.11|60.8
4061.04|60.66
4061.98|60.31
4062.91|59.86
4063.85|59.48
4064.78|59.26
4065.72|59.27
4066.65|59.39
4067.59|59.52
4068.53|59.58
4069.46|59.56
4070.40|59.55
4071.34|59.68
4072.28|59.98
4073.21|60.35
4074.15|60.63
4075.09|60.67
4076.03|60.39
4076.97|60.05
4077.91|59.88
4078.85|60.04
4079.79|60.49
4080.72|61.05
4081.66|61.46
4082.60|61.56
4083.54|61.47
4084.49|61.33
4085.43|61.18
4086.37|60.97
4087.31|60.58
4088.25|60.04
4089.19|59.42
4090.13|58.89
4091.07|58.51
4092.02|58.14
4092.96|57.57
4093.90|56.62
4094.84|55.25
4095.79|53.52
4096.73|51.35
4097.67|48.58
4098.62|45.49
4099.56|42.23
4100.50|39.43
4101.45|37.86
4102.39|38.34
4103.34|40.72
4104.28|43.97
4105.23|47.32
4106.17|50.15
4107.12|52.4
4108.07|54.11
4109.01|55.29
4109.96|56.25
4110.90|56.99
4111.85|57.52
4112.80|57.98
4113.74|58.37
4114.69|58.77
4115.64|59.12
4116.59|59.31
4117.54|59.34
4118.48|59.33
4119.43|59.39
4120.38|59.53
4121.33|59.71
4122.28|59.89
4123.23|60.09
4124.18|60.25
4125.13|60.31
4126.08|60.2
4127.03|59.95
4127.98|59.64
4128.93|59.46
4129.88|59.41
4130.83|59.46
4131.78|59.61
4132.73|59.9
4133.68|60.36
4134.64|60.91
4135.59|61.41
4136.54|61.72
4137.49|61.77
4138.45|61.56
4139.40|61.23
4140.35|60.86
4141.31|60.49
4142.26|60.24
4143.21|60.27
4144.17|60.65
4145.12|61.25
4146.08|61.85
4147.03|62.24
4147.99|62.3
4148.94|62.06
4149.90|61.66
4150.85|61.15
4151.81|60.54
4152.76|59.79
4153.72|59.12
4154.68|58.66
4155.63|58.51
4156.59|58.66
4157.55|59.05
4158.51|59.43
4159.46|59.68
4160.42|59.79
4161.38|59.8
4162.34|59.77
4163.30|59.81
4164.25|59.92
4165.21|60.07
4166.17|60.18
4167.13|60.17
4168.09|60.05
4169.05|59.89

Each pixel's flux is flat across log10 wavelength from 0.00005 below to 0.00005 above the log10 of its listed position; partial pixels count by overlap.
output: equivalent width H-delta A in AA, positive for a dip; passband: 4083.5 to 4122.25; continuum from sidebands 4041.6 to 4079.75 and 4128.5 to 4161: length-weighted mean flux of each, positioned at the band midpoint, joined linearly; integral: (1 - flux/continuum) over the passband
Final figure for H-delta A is 3.9 AA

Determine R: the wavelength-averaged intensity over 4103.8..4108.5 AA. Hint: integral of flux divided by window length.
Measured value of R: 49.5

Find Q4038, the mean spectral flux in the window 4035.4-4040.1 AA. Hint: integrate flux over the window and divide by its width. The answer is 61.9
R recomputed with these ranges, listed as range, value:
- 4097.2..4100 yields 45.5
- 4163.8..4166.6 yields 60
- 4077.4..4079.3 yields 59.9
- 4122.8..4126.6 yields 60.2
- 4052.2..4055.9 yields 61.9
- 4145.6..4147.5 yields 62.1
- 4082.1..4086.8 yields 61.2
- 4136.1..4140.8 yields 61.5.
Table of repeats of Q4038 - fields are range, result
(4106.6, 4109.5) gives 53.8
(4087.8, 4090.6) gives 59.5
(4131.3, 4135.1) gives 60.1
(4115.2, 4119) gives 59.3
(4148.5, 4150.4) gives 61.9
